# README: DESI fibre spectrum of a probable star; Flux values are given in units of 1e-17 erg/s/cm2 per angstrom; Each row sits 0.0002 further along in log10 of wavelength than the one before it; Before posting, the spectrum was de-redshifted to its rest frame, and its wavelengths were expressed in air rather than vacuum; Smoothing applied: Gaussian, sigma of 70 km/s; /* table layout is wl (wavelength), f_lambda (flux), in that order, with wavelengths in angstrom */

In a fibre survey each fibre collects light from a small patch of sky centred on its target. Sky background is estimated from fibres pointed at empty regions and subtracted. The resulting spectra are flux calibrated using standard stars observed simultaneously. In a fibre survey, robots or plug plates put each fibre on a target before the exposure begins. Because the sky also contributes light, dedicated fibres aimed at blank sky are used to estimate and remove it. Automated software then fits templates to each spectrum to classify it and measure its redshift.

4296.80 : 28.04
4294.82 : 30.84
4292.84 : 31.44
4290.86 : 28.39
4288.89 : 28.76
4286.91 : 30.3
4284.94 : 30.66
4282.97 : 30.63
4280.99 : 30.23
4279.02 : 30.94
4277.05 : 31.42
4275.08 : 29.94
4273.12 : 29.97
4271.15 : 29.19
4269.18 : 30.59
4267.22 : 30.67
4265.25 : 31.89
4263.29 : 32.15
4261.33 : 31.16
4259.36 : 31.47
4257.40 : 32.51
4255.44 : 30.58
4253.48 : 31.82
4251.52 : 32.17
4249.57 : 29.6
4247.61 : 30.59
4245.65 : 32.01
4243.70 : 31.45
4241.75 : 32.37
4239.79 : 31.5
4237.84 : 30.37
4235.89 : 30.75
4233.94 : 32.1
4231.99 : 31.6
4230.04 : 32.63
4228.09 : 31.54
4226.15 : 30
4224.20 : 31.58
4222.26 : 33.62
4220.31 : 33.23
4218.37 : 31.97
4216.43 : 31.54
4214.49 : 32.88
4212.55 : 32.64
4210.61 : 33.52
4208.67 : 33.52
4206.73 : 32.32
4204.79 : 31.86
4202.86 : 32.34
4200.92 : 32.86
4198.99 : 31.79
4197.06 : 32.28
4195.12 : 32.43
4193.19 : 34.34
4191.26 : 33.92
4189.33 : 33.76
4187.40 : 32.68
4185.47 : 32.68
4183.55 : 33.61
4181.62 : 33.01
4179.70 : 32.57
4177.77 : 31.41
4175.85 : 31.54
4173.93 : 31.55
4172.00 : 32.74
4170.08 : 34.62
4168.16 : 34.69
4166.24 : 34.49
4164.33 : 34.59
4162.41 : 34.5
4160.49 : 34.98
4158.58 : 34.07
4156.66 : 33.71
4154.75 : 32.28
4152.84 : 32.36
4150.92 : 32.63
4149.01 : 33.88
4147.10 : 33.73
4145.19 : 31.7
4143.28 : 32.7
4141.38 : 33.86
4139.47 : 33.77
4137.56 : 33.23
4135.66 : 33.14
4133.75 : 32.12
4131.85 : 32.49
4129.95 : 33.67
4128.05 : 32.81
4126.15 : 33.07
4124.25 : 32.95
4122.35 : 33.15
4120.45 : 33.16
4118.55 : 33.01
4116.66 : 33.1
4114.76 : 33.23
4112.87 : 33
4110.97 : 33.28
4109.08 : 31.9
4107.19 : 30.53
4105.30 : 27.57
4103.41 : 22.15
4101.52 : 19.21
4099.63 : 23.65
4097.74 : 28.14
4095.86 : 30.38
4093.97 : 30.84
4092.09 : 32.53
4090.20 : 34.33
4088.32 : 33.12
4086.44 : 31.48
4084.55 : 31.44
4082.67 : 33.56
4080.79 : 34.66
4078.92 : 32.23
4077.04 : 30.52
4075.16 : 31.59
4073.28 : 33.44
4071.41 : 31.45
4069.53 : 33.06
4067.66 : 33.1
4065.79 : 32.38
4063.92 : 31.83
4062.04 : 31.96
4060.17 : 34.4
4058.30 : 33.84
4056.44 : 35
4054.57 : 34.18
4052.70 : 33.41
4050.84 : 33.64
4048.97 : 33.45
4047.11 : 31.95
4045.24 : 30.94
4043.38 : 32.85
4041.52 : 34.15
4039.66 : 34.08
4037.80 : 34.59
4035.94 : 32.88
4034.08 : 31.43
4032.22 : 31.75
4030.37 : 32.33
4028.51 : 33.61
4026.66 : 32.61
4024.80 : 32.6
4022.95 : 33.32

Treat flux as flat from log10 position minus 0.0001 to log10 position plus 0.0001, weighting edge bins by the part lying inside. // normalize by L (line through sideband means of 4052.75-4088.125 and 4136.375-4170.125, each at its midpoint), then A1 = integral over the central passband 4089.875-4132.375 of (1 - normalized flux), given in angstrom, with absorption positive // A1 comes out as 3.2 angstrom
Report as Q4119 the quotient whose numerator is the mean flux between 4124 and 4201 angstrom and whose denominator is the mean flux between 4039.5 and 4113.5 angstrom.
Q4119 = 1.0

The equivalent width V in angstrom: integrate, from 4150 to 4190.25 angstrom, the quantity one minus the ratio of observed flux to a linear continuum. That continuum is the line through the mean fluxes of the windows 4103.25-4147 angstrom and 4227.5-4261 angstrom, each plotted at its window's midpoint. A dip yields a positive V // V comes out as -1.5 angstrom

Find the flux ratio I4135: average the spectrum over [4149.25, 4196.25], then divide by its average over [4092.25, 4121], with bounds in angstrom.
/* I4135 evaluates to 1.13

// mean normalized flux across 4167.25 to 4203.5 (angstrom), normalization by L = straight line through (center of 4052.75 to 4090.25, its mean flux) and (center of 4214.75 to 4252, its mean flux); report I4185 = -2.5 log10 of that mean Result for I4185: -0.03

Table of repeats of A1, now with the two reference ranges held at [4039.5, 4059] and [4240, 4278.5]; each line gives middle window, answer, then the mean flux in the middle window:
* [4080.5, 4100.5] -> 1.1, 31.2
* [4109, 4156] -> -0.7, 33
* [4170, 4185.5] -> -0.2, 32.5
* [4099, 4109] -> 2.3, 25.3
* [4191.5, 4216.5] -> -0.8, 32.7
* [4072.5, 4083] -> 0.2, 32.6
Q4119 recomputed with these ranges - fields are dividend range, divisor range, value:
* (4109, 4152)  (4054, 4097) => 1.01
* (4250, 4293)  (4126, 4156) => 0.93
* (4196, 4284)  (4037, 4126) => 0.99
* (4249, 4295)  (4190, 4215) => 0.94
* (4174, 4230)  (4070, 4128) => 1.05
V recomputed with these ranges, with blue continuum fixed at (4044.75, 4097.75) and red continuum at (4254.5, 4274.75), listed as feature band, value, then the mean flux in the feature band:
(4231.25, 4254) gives -0.1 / 31.4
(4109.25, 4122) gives -0.3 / 33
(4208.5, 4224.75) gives -0.7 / 32.7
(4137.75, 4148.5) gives -0.4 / 33.2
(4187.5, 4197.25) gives -0.5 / 33.3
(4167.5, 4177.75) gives -0.3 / 32.8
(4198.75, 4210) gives -0.4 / 32.5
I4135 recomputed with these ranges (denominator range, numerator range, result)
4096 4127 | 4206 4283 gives 1.05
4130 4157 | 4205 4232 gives 0.98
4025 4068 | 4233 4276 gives 0.94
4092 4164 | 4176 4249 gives 1.02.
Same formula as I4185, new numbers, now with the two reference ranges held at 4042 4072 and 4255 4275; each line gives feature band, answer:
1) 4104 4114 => 0.052 mag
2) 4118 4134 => -0.021 mag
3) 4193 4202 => -0.032 mag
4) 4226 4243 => -0.008 mag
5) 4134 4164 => -0.041 mag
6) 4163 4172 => -0.081 mag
